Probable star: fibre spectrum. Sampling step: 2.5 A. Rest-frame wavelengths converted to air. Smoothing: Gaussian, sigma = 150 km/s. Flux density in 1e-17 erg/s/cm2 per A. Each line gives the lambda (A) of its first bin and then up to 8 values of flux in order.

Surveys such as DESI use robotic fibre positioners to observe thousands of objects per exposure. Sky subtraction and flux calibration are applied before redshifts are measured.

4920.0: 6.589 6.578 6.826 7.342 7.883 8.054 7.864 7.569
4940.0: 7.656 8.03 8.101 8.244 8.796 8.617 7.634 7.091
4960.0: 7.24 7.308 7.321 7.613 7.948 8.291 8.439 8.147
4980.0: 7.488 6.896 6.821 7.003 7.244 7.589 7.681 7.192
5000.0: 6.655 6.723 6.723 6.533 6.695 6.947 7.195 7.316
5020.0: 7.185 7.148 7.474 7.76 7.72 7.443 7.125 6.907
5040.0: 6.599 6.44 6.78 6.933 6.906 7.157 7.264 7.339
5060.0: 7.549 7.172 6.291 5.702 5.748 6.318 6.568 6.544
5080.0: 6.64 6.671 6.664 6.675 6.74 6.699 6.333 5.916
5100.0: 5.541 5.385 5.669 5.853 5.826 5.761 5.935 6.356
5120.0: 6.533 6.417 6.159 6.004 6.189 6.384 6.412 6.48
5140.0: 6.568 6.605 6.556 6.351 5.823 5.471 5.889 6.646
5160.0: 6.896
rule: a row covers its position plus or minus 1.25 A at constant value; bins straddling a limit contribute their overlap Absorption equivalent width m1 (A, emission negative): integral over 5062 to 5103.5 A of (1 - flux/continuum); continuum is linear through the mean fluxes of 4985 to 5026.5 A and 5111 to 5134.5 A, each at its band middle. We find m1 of 1.14 A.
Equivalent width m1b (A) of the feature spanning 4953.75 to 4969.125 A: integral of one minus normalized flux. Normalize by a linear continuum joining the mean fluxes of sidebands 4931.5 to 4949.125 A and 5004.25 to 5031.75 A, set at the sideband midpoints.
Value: 0.70 A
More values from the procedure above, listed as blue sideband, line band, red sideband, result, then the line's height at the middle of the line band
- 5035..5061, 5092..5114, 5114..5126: 2.0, 6.45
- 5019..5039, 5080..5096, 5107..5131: -0.3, 6.53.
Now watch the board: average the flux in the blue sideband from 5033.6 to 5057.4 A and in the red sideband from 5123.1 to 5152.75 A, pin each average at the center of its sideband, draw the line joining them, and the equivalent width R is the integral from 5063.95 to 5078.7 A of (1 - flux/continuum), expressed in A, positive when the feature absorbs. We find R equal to 1.2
